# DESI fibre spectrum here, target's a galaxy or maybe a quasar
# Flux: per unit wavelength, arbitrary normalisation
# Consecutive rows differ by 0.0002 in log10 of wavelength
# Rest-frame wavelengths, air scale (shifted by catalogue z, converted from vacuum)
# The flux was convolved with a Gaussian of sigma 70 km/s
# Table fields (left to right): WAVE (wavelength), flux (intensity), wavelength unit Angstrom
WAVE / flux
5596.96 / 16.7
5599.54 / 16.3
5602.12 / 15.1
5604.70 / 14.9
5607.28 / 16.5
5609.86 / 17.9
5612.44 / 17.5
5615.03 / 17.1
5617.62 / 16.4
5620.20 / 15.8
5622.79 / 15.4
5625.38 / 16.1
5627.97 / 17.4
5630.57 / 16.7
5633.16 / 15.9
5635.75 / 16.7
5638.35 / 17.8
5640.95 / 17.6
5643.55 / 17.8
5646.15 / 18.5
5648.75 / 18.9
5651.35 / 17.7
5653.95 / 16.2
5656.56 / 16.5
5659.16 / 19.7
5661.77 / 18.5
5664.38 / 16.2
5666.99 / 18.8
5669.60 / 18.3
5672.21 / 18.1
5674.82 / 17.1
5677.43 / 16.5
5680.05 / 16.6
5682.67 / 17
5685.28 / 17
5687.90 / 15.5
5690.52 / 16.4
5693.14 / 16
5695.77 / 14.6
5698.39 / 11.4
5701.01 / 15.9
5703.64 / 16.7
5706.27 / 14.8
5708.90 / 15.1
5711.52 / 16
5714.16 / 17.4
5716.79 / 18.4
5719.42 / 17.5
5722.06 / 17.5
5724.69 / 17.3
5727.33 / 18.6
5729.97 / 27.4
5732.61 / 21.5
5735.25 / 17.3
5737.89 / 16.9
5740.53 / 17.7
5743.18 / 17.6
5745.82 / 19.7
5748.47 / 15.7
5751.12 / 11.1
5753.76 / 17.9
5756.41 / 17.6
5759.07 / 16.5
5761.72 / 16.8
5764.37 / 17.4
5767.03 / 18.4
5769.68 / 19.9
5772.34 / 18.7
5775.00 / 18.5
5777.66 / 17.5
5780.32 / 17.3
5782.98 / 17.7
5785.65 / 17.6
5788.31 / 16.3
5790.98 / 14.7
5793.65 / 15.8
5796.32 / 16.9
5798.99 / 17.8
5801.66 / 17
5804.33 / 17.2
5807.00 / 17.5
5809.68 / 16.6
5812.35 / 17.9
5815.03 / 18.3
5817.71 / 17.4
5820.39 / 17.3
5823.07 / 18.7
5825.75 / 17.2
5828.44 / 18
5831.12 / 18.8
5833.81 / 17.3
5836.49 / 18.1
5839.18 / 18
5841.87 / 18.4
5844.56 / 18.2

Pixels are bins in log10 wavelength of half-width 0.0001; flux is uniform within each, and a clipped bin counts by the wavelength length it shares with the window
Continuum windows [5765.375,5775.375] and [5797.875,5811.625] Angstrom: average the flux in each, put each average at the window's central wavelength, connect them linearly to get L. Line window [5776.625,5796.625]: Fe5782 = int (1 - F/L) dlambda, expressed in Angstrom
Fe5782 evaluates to 1.5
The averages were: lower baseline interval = 18.9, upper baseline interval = 17.3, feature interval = 16.7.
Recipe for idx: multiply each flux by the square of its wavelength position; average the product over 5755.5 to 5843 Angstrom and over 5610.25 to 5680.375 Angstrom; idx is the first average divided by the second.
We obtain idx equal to 1.1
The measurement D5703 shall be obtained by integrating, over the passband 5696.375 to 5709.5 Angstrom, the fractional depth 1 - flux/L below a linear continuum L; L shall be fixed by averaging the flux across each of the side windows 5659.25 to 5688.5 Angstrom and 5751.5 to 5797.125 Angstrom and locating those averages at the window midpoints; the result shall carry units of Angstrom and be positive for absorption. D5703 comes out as 2.0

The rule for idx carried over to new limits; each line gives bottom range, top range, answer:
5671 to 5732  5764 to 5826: 1.06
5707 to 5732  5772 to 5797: 0.95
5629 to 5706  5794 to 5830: 1.09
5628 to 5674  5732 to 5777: 1.03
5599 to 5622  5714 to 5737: 1.23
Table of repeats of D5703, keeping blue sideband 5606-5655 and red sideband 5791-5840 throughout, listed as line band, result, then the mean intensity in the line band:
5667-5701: 1.7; 16.3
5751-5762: 0.6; 16.4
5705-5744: -1.8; 18.1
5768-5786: -0.9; 18.2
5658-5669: -0.7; 18.3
